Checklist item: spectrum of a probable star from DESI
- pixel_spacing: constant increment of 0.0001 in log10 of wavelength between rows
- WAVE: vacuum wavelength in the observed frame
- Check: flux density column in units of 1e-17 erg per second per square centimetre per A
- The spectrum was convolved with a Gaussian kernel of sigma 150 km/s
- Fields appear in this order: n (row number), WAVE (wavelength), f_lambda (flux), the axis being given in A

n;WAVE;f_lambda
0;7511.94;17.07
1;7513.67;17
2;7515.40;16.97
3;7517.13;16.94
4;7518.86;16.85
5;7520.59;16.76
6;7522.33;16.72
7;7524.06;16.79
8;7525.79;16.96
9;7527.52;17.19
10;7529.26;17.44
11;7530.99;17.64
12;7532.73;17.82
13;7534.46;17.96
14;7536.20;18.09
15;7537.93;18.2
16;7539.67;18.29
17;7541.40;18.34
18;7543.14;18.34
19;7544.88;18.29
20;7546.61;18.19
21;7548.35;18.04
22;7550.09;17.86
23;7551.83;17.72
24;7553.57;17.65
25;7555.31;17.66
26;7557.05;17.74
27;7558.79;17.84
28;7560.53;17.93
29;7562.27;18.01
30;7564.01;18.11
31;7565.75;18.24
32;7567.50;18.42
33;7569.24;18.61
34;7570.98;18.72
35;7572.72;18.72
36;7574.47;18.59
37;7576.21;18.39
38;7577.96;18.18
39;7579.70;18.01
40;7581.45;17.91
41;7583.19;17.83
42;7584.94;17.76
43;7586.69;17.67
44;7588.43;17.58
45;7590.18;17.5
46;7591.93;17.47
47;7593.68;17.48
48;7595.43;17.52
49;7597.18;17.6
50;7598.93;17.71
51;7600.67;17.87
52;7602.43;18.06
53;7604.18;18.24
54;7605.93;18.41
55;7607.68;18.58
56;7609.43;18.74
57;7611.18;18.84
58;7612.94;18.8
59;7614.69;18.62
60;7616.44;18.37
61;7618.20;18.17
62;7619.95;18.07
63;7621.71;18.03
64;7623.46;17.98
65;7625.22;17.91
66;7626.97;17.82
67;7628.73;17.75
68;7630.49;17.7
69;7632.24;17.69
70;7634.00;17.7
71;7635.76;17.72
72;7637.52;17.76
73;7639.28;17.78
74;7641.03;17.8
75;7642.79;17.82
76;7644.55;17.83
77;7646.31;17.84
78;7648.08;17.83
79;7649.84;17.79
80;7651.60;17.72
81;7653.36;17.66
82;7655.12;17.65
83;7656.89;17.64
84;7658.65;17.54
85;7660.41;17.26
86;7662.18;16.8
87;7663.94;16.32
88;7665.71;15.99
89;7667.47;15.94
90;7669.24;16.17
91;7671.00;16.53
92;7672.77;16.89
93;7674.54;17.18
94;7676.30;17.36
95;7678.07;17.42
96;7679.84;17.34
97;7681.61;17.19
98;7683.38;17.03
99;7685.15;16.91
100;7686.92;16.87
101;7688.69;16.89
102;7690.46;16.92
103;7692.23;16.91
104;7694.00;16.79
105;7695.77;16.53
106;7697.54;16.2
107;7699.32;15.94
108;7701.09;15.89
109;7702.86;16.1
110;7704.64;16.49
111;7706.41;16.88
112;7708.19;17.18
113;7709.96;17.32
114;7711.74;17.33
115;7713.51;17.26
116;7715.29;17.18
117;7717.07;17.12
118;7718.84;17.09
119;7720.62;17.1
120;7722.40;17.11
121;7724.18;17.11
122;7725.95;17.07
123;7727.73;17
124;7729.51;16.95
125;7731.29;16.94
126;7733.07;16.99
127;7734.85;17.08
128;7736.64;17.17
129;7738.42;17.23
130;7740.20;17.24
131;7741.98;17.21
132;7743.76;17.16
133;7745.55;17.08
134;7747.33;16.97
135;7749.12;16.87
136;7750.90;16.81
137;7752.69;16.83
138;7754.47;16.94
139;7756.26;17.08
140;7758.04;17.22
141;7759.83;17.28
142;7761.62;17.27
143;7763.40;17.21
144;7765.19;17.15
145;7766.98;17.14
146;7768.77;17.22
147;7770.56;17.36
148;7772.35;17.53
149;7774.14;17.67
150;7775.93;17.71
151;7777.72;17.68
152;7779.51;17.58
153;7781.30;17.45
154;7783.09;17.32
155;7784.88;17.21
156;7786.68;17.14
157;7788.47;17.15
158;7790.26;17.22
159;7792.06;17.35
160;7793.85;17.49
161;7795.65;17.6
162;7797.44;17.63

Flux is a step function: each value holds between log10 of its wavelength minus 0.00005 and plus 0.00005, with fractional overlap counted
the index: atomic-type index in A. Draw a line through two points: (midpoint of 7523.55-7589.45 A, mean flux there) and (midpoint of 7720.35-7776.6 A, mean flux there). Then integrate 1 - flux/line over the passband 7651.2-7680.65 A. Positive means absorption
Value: 0.8 A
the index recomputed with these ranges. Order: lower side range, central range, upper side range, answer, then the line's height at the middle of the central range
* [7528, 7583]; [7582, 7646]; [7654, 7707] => -1.73 A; 17.5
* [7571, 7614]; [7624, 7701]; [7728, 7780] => 2.12 A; 17.7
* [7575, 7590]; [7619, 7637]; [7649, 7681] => -0.40 A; 17.4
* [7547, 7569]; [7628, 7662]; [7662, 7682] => -1.31 A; 17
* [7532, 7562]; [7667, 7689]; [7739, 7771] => 0.66 A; 17.4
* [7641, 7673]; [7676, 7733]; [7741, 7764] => 0.73 A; 17.1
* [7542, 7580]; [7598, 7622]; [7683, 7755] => -0.75 A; 17.8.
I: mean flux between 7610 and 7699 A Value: 17.4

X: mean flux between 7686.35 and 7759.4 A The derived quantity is 16.9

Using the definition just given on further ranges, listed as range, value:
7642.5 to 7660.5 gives 17.7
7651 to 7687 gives 17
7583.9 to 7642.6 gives 18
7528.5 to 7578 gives 18.1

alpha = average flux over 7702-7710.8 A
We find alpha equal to 16.8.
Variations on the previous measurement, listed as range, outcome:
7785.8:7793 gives 17.2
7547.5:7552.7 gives 17.9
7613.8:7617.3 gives 18.5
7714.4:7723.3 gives 17.1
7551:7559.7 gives 17.7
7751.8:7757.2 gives 17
